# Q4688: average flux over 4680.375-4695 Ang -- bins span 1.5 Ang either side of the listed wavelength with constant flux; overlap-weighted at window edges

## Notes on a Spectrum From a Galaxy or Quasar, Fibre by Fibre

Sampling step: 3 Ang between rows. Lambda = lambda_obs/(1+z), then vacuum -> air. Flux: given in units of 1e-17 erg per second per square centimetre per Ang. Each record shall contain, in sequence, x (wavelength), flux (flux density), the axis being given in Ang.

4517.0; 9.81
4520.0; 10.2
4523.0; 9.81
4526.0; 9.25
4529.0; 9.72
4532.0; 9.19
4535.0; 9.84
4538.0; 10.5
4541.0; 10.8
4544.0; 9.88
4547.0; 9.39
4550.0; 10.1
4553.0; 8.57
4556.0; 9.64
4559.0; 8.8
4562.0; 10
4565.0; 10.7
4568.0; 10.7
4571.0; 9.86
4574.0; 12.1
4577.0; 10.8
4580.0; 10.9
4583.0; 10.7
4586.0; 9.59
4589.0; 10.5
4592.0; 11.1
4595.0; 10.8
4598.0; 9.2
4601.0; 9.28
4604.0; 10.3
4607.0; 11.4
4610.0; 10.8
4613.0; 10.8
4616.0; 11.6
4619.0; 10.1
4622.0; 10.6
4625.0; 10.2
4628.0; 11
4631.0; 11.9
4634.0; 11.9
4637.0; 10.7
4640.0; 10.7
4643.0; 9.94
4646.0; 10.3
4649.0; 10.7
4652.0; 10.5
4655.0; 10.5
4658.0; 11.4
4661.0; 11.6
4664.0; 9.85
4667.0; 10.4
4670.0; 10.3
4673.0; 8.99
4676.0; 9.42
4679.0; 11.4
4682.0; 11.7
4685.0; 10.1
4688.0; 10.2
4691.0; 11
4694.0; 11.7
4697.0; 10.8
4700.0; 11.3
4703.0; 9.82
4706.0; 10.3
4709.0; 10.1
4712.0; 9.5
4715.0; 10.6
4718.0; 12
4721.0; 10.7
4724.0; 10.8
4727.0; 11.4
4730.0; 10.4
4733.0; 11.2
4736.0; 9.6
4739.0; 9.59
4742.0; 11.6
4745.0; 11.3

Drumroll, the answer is 10.9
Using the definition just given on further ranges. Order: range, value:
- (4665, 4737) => 10.6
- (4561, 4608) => 10.5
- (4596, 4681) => 10.6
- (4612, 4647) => 10.8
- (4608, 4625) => 10.7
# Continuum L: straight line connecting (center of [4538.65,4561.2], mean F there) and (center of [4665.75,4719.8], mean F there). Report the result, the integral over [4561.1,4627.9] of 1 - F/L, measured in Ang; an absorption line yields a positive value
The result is -4.31 Ang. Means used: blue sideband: 9.64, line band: 10.6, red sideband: 10.5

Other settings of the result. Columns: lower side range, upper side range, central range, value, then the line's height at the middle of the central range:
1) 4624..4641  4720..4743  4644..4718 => 2.2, 10.9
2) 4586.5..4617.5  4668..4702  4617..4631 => -0.1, 10.6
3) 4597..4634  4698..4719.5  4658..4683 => 0.2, 10.6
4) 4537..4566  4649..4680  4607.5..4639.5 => -2.4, 10.2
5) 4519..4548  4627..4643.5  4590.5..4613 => 0.5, 10.7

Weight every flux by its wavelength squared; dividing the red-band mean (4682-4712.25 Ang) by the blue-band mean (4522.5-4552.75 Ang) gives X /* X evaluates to 1.16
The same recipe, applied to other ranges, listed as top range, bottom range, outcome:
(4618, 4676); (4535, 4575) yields 1.10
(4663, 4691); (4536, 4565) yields 1.11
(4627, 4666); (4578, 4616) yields 1.05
